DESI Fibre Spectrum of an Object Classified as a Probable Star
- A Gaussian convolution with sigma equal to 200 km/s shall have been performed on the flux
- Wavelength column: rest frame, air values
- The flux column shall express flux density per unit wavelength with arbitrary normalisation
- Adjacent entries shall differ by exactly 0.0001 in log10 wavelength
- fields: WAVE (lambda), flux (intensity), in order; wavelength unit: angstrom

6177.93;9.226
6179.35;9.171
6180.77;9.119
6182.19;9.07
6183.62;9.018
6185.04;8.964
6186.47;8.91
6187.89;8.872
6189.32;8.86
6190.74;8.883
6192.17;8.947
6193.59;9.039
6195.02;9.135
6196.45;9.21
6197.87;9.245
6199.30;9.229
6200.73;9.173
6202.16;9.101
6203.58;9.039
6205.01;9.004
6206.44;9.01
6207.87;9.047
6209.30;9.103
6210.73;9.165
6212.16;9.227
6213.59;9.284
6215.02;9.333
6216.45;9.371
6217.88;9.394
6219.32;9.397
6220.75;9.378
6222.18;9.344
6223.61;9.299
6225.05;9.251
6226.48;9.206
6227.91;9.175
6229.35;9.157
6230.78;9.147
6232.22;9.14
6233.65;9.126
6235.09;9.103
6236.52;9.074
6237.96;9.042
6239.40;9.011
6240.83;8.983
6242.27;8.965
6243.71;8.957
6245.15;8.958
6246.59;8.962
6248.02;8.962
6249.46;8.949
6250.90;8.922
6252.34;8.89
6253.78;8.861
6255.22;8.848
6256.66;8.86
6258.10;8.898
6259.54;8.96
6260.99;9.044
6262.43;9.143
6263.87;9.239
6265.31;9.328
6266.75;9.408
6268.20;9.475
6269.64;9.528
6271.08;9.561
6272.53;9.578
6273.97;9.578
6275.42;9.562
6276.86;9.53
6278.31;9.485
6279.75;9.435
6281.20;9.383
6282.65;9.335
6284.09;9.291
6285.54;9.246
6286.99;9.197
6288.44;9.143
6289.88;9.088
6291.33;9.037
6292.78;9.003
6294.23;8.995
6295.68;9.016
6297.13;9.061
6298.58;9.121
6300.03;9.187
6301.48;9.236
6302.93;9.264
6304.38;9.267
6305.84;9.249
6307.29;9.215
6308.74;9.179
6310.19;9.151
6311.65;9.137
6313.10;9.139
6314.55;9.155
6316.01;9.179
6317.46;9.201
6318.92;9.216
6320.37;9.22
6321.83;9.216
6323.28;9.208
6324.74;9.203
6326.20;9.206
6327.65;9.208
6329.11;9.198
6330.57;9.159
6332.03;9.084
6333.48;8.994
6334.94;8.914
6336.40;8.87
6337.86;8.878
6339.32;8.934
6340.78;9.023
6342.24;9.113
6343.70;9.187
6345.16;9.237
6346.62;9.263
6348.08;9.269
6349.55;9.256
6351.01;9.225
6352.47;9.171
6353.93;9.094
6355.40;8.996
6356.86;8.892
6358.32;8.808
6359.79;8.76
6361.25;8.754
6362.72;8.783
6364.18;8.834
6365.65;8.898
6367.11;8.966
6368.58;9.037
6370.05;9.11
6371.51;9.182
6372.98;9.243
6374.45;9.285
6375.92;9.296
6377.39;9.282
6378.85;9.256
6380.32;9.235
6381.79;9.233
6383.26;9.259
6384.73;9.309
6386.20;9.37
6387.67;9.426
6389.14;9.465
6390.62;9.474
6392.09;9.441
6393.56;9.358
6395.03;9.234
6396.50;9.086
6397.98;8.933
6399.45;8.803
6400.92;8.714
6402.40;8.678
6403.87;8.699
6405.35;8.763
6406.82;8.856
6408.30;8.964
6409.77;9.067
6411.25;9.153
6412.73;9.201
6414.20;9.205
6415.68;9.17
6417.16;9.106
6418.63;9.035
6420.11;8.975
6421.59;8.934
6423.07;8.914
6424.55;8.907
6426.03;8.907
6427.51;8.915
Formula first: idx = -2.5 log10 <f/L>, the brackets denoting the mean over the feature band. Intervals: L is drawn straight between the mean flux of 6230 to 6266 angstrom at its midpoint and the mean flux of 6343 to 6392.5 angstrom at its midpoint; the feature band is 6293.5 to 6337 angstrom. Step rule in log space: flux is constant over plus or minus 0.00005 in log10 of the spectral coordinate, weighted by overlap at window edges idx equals -0.01 mag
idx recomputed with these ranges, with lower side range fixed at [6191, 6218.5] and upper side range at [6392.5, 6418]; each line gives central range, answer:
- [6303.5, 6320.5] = -0.014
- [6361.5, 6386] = -0.012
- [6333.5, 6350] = -0.002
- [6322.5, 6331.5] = -0.015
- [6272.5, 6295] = -0.023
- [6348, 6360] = 0.000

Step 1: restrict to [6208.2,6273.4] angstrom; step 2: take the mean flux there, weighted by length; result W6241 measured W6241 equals 9.16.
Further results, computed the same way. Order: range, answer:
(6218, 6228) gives 9.31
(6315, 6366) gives 9.07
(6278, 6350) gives 9.16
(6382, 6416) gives 9.11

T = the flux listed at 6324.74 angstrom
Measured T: 9.203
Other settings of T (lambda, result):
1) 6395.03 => 9.234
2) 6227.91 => 9.175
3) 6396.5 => 9.086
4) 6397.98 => 8.933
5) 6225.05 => 9.251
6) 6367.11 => 8.966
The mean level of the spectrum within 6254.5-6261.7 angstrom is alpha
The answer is 8.91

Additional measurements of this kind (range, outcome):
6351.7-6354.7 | 9.13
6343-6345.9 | 9.22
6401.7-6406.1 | 8.72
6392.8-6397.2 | 9.24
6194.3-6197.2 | 9.17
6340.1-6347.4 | 9.17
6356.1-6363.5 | 8.81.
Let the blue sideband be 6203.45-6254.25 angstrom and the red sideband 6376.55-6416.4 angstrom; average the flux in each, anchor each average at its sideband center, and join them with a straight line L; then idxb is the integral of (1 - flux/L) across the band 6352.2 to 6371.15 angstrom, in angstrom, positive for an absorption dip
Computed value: 0.4 angstrom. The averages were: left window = 9.12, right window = 9.14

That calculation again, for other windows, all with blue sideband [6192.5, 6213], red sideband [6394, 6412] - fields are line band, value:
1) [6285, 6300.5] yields -0.1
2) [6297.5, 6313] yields -0.3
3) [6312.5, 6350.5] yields -0.6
